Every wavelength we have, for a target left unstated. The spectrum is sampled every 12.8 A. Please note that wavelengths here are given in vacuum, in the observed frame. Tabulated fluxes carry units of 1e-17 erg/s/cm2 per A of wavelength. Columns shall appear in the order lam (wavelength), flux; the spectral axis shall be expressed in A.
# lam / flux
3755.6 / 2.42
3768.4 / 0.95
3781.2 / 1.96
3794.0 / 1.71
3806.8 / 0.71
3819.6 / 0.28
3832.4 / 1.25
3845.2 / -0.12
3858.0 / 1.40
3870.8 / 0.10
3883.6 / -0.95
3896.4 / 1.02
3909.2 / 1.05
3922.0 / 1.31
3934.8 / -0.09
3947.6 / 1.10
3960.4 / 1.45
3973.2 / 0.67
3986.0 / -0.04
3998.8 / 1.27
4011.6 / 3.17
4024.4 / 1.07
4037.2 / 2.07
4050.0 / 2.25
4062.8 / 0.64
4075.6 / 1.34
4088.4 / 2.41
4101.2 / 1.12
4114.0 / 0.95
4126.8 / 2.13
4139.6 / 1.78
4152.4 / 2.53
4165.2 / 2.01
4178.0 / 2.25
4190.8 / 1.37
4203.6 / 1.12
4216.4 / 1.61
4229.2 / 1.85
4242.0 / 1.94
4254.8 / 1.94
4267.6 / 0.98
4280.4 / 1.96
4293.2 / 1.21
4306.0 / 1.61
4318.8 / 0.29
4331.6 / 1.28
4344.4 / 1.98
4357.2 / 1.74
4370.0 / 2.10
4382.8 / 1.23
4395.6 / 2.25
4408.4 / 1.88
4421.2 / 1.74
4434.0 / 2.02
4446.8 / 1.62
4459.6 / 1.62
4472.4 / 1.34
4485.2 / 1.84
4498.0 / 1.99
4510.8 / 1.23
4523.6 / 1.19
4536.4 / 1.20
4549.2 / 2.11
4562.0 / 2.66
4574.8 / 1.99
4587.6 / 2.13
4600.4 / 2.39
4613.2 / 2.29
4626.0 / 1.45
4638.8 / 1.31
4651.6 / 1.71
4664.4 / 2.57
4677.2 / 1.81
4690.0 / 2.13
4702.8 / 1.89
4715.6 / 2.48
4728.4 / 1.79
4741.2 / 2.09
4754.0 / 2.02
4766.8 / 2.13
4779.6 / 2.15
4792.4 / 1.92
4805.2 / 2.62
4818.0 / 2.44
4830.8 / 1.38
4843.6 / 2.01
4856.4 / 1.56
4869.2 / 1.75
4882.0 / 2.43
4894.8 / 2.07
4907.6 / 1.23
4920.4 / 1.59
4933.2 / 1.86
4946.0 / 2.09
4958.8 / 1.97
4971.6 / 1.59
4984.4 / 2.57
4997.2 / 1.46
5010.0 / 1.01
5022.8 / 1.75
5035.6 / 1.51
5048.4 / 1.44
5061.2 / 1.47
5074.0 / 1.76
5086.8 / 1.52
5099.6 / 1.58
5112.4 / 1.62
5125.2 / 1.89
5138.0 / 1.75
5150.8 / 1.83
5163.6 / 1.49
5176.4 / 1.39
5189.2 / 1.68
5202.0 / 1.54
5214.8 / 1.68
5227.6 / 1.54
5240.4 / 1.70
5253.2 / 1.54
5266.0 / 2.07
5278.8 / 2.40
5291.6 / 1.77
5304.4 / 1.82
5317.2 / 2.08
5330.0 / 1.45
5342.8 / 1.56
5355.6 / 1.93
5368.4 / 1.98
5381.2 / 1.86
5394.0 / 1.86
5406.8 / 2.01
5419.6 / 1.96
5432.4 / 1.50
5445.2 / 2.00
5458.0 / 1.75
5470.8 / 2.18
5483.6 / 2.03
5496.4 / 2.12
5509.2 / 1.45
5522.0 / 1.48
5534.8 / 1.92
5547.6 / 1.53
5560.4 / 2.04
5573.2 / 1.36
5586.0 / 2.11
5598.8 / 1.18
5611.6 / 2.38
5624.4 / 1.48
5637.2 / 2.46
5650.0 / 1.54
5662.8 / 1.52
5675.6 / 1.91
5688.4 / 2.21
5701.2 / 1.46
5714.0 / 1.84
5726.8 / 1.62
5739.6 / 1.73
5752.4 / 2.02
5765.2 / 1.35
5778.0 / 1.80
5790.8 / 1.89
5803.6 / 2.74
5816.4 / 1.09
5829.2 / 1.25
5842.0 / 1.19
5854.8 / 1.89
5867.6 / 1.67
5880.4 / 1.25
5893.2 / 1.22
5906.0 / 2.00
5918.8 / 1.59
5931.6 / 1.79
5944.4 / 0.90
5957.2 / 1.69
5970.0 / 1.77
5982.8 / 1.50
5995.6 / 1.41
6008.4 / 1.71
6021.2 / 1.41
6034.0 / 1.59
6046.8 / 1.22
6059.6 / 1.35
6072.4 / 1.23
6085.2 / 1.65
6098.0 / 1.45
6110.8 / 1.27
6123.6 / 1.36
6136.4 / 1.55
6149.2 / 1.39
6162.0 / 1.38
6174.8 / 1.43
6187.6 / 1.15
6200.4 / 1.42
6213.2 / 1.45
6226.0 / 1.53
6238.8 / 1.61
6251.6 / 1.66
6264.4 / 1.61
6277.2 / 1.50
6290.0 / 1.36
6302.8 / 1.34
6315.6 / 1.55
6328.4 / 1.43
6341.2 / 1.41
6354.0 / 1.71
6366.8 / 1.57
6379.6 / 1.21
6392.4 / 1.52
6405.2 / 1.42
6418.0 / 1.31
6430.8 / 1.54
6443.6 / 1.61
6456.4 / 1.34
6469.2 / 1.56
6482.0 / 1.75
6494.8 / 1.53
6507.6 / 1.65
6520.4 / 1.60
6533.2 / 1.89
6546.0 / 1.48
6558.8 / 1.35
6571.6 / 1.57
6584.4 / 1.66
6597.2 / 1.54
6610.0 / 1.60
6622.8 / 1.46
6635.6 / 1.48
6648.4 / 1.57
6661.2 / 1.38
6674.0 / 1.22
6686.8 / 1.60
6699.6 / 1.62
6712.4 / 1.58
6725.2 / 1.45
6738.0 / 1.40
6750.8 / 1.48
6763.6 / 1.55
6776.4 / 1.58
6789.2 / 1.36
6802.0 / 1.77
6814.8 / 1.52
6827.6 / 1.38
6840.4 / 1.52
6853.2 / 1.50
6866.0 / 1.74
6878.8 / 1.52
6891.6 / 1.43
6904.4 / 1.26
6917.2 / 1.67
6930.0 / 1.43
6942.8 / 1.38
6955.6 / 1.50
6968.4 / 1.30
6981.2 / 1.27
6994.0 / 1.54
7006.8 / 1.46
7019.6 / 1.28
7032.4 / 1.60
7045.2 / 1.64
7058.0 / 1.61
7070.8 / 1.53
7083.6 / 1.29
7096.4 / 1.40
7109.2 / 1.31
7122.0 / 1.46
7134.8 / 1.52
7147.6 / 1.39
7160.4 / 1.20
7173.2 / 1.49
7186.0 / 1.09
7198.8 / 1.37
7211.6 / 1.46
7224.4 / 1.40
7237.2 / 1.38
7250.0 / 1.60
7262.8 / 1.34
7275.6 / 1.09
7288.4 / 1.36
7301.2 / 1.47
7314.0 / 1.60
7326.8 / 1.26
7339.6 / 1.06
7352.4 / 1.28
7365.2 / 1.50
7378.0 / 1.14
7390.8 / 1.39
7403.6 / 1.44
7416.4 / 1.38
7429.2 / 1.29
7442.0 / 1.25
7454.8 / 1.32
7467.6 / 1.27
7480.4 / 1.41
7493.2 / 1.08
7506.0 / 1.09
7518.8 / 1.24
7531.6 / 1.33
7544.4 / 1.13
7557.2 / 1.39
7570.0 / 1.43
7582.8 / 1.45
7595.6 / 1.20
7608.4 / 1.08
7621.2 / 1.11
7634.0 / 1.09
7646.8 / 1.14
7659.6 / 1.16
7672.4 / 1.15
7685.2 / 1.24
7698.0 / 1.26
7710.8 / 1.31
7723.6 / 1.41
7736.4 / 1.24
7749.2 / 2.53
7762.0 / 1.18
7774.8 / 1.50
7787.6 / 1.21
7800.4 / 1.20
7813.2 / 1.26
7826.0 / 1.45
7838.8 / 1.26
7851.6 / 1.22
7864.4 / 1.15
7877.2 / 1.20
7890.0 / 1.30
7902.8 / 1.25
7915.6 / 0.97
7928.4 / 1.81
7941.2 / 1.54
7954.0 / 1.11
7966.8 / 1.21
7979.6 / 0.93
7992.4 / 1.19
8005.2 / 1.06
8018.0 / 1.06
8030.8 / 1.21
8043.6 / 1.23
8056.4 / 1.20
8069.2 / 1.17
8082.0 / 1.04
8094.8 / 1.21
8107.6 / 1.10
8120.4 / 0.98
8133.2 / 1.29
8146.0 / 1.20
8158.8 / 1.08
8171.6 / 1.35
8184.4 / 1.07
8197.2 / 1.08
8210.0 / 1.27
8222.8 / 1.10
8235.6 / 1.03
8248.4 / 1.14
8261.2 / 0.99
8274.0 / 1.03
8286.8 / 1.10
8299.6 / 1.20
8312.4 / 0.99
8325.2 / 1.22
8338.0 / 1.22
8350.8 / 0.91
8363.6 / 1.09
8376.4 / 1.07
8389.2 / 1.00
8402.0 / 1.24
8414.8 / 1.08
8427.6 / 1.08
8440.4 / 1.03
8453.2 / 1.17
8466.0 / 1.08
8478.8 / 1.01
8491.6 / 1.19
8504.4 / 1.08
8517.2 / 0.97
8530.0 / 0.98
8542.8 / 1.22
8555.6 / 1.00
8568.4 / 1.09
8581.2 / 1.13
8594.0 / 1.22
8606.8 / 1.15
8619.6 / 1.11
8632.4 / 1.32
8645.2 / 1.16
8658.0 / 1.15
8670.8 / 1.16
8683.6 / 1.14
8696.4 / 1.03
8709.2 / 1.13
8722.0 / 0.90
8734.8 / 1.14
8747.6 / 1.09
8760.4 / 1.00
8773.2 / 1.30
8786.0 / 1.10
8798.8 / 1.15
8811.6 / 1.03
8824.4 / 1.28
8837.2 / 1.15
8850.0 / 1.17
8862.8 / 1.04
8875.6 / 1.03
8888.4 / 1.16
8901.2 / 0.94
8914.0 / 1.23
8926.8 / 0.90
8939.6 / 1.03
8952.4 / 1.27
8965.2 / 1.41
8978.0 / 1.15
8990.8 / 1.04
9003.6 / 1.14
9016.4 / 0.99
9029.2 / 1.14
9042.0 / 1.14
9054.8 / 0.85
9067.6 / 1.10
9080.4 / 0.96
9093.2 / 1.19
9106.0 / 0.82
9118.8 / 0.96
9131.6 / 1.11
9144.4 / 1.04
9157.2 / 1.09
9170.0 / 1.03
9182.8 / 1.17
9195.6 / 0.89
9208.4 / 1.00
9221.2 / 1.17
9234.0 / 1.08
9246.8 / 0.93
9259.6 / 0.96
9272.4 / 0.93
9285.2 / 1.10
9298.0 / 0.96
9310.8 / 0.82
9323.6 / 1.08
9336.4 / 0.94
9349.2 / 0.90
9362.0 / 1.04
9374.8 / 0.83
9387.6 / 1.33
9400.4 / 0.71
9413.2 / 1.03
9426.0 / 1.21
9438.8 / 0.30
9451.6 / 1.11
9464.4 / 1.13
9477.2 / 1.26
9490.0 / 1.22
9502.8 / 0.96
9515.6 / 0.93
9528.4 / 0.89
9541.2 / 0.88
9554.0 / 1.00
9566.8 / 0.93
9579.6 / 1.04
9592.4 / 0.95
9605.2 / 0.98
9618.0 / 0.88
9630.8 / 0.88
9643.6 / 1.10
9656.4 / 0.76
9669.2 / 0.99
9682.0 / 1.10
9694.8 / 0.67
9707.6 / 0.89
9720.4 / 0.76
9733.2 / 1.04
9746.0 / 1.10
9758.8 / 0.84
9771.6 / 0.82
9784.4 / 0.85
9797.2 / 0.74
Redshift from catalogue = 0.18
